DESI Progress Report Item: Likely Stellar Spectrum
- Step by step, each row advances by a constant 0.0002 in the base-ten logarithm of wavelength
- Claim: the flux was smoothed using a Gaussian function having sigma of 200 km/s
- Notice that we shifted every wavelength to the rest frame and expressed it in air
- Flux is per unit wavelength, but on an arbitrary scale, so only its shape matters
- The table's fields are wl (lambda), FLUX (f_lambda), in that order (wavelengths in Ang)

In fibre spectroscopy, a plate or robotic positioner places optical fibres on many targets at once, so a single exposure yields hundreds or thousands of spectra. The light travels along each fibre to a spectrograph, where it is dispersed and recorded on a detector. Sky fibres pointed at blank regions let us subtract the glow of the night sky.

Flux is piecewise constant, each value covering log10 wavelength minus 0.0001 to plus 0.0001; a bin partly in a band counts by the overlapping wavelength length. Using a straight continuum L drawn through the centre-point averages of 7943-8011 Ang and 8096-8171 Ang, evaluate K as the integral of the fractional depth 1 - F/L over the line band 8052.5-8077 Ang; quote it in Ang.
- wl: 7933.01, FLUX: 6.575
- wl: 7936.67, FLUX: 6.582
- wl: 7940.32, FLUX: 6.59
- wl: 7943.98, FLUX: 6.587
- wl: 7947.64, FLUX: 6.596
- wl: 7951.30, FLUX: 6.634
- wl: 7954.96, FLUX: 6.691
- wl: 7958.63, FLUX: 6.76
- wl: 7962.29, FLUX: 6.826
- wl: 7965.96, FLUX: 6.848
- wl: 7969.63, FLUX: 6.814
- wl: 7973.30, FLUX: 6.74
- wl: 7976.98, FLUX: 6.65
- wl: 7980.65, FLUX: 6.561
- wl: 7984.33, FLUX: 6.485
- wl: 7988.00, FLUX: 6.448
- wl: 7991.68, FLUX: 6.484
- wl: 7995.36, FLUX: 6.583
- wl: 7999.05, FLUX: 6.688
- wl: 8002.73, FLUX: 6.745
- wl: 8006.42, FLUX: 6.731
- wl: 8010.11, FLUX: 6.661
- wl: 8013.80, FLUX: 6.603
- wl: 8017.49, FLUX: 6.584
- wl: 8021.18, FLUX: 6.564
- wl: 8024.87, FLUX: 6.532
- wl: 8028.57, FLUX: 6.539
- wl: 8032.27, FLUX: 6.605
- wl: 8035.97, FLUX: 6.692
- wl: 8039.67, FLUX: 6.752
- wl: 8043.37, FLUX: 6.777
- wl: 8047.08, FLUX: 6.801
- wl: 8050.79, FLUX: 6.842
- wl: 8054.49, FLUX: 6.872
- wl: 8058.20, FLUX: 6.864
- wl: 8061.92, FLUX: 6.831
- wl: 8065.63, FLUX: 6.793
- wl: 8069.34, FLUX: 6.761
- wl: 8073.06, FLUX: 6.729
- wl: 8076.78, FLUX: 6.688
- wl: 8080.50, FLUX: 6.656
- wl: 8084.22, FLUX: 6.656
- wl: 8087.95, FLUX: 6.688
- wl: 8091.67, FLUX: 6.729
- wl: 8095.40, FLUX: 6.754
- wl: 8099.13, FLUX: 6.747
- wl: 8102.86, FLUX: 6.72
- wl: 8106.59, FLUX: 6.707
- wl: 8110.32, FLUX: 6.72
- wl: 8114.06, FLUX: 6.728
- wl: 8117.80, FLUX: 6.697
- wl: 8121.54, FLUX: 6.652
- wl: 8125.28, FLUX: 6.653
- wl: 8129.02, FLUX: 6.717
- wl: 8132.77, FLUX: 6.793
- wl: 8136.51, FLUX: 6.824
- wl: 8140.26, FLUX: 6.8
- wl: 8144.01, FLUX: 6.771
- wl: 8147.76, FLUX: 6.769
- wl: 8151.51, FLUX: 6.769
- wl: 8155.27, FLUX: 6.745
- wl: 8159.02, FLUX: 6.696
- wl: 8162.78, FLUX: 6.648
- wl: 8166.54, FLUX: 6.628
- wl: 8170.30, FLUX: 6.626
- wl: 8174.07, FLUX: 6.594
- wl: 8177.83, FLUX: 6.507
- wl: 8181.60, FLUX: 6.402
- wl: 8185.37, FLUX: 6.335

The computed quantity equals -0.4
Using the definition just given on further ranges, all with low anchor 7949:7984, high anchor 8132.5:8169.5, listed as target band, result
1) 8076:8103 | 0.1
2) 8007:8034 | 0.5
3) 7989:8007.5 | 0.2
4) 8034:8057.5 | -0.2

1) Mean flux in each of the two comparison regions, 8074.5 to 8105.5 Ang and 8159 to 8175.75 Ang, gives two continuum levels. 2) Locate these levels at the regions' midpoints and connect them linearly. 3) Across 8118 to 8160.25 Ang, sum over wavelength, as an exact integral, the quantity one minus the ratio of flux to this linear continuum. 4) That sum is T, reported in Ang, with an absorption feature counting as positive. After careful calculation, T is -0.5 Ang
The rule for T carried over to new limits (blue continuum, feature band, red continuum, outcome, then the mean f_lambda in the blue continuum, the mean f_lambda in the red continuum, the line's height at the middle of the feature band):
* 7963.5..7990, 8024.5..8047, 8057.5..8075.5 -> 0.2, 6.65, 6.79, 6.74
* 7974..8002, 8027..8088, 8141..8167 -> -1.0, 6.57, 6.73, 6.64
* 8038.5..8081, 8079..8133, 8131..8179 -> 0.3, 6.78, 6.71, 6.75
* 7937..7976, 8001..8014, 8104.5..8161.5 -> 0.0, 6.7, 6.74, 6.71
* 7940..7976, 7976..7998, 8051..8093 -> 0.6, 6.71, 6.76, 6.72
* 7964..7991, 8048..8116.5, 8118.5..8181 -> -0.8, 6.64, 6.69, 6.67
